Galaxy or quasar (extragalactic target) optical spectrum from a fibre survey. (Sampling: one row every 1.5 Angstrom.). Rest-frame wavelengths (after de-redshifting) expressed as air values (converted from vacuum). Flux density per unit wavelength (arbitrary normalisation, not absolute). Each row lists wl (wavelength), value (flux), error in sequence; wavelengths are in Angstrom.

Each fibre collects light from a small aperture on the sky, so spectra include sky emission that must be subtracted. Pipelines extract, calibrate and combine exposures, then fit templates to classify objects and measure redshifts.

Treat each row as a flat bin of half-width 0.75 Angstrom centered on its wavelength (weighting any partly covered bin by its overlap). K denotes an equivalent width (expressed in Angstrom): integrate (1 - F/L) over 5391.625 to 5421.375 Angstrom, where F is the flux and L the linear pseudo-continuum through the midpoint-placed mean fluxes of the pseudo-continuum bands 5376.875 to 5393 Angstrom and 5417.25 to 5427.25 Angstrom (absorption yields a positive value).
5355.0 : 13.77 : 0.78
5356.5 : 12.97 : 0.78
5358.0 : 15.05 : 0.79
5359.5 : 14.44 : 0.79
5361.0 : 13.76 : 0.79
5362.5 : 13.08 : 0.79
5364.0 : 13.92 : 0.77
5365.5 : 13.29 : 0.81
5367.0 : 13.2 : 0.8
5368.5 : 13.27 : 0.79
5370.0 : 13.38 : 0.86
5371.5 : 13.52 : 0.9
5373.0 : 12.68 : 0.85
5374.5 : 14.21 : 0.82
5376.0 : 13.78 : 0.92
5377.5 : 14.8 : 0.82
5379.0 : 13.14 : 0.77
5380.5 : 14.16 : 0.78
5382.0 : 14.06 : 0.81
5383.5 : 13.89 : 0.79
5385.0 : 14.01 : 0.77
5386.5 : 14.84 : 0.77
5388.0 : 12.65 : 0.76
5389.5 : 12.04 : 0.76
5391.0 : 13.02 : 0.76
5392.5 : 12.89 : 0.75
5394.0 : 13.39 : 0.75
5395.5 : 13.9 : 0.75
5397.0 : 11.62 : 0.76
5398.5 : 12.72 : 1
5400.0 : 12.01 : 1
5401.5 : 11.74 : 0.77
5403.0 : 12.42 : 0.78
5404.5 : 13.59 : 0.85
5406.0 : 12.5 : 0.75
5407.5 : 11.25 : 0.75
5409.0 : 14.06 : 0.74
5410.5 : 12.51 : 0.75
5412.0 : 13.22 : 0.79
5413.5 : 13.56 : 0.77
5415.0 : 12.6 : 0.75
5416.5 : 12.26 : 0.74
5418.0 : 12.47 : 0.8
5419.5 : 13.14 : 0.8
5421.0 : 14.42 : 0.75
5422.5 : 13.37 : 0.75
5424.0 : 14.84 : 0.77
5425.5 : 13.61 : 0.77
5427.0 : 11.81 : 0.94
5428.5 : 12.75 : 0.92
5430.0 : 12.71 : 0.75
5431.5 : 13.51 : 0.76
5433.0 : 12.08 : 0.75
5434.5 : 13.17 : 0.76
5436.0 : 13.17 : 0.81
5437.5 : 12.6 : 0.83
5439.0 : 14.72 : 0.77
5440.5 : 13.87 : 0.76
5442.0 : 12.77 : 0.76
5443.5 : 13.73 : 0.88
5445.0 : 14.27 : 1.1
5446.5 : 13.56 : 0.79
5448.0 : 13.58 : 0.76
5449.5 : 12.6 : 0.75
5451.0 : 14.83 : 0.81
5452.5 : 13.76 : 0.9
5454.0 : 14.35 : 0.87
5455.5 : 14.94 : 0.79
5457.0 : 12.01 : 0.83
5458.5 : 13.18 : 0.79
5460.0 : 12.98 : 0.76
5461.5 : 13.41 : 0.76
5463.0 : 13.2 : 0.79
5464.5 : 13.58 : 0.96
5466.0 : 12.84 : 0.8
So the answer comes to 1.6 Angstrom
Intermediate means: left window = 13.6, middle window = 12.8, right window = 13.5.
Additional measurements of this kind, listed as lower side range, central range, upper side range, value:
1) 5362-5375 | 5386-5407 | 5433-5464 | 1.0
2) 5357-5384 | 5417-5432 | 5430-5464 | 0.3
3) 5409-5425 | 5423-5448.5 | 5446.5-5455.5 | 0.5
